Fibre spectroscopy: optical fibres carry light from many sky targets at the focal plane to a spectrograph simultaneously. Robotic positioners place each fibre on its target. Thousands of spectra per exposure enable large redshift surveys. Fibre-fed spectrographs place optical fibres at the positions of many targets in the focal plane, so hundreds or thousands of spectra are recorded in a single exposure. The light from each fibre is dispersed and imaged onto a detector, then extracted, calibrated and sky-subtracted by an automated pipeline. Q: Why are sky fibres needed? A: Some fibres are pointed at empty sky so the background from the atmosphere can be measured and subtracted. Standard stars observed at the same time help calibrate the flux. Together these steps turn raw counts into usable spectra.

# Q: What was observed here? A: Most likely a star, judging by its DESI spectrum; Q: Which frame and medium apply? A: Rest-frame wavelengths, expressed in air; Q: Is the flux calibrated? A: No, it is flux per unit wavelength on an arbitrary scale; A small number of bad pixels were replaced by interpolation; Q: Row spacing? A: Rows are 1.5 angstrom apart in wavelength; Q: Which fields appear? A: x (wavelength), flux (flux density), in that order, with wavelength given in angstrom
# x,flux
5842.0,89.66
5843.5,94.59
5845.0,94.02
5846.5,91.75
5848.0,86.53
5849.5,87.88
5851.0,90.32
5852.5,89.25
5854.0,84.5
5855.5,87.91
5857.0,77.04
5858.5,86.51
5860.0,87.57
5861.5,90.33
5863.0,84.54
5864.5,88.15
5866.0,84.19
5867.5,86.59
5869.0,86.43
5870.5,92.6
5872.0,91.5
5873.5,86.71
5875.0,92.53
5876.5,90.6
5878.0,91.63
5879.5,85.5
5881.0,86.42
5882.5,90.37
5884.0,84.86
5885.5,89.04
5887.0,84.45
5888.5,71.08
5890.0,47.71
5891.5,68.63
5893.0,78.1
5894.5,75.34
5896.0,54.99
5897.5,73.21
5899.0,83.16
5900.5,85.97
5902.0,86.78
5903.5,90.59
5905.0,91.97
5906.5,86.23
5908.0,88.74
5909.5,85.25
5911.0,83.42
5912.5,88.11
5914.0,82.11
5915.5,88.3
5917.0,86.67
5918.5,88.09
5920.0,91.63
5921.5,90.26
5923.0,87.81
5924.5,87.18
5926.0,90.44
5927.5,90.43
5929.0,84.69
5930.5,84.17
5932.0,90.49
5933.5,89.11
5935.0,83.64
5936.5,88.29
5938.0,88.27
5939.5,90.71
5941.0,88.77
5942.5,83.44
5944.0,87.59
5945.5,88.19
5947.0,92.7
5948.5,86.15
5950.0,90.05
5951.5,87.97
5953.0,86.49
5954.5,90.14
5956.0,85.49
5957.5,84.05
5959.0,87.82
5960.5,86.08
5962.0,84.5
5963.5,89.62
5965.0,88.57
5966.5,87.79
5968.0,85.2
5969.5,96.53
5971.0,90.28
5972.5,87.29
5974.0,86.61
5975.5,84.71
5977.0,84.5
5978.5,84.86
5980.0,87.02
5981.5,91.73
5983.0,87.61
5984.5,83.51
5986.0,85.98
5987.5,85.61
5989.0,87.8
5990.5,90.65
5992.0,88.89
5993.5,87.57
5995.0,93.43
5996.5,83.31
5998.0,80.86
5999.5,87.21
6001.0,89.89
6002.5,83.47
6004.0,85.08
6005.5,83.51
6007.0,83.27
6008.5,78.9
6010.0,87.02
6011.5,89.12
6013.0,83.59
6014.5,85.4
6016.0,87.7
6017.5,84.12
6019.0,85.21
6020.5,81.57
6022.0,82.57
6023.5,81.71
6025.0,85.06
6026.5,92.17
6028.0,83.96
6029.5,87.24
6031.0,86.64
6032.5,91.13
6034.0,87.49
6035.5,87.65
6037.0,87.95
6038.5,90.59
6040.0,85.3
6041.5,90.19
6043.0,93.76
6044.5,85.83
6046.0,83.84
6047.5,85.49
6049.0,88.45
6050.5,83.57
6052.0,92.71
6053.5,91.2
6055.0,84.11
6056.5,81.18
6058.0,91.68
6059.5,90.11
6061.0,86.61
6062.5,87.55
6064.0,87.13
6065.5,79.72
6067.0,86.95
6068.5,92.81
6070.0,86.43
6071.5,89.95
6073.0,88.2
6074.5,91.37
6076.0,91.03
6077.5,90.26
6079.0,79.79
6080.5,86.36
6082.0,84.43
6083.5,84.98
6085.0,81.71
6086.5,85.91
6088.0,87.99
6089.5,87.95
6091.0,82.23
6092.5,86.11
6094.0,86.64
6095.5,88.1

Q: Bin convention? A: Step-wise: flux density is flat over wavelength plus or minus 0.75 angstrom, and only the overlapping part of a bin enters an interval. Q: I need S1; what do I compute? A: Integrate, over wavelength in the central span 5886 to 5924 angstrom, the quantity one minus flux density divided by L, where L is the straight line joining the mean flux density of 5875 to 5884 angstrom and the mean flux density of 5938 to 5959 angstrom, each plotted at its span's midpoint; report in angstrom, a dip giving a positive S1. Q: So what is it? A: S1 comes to 2.9 angstrom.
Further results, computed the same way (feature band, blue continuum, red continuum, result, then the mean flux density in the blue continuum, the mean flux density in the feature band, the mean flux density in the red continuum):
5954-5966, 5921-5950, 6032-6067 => 0.13 angstrom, 88.1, 87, 87.5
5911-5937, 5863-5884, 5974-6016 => -0.04 angstrom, 88.4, 87.6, 86.1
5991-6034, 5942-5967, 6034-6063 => 0.93 angstrom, 87.5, 85.8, 87.8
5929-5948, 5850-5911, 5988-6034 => -0.66 angstrom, 83.9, 87.8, 86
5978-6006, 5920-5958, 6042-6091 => 0.26 angstrom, 88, 86.8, 87.1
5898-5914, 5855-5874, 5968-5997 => 0.12 angstrom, 86.9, 86.6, 87.8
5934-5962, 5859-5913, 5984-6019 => -0.86 angstrom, 83.7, 87.5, 85.9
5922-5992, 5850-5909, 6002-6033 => -2.52 angstrom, 83.9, 87.6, 85.1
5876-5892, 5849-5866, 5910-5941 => 1.11 angstrom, 86.6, 81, 87.7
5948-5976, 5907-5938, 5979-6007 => -0.21 angstrom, 87.5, 87.7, 86.7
